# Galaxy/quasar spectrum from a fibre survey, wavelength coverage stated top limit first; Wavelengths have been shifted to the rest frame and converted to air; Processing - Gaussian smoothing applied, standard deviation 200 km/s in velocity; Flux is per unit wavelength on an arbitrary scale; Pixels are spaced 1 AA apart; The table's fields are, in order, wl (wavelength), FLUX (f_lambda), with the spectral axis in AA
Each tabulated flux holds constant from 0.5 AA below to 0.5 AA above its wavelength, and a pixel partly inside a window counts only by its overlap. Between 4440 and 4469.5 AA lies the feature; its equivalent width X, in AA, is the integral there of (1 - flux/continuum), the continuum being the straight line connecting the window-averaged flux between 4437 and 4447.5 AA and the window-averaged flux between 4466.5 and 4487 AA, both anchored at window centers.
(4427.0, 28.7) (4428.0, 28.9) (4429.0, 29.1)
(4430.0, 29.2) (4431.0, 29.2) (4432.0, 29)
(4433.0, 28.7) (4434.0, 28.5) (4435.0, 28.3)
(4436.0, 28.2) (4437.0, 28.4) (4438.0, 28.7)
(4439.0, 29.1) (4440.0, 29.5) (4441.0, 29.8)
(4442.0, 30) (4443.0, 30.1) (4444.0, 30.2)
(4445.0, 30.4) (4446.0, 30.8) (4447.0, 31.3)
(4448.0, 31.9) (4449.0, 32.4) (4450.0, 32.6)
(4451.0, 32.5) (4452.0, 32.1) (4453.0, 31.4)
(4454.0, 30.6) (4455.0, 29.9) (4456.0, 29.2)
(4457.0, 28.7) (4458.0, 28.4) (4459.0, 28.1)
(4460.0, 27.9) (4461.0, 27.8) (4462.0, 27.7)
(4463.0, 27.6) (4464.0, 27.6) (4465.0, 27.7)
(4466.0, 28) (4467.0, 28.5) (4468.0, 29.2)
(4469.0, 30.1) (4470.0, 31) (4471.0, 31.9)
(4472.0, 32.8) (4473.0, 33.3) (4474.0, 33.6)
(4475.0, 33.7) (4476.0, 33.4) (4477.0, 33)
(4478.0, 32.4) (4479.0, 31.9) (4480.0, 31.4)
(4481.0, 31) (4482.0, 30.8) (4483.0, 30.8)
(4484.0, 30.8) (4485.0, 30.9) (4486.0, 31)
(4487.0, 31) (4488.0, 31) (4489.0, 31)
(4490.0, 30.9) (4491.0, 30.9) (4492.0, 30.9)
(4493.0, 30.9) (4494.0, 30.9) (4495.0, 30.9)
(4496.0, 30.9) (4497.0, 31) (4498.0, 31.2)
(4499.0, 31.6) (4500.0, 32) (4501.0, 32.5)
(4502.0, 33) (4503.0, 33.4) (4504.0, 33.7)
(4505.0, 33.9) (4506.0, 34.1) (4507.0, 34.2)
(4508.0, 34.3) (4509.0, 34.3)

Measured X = 0.7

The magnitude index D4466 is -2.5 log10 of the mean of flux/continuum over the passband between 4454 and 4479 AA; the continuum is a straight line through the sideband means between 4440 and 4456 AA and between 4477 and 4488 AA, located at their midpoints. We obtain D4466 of 0.036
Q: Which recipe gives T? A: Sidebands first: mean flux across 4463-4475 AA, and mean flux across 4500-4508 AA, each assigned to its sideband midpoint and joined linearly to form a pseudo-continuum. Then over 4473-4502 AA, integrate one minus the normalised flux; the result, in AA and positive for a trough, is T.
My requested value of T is 0.38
